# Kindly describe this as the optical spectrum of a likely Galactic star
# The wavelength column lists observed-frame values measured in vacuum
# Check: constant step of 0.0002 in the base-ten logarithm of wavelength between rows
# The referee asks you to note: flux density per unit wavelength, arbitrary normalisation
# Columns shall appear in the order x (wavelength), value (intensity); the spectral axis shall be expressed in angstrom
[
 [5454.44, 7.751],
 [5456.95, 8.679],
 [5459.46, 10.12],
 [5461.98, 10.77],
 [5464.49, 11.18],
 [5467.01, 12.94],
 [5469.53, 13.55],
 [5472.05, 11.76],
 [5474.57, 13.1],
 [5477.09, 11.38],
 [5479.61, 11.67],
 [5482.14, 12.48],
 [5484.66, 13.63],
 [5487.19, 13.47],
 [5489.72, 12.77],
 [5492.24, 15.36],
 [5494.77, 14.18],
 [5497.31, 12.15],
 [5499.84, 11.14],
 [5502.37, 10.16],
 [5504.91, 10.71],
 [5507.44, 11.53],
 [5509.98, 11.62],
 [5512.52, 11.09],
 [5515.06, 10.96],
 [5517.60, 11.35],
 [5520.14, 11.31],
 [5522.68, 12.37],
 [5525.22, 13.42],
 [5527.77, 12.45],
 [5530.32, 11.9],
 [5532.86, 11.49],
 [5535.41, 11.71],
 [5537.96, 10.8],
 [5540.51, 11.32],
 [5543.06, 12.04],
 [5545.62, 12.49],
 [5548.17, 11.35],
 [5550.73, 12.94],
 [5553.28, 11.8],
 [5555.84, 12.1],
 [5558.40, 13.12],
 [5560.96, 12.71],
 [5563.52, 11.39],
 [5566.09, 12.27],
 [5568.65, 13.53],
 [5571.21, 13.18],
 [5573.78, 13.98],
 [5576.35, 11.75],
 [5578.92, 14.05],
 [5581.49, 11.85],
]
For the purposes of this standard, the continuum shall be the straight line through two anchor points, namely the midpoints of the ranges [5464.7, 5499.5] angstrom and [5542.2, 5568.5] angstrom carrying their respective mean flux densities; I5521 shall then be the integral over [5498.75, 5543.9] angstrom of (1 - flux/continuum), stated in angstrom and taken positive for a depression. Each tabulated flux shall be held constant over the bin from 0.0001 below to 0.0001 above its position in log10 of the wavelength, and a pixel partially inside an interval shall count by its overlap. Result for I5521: 3.7 angstrom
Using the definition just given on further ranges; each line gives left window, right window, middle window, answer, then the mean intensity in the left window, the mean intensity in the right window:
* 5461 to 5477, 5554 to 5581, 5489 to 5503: -0.4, 12.2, 12.8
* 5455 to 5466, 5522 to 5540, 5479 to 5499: -4.3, 10.1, 12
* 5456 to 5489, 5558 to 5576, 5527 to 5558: 1.7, 11.9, 12.8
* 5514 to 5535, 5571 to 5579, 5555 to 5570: 0.3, 11.9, 13.1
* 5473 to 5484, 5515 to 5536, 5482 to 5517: -0.3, 12.2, 11.9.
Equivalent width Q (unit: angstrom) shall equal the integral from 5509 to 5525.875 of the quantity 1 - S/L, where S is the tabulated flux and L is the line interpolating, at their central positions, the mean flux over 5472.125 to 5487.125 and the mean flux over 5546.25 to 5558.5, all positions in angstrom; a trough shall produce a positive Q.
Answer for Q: 0.9 angstrom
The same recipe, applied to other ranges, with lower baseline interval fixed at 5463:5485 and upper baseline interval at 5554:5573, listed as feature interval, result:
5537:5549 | 0.9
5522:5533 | 0.1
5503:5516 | 1.4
